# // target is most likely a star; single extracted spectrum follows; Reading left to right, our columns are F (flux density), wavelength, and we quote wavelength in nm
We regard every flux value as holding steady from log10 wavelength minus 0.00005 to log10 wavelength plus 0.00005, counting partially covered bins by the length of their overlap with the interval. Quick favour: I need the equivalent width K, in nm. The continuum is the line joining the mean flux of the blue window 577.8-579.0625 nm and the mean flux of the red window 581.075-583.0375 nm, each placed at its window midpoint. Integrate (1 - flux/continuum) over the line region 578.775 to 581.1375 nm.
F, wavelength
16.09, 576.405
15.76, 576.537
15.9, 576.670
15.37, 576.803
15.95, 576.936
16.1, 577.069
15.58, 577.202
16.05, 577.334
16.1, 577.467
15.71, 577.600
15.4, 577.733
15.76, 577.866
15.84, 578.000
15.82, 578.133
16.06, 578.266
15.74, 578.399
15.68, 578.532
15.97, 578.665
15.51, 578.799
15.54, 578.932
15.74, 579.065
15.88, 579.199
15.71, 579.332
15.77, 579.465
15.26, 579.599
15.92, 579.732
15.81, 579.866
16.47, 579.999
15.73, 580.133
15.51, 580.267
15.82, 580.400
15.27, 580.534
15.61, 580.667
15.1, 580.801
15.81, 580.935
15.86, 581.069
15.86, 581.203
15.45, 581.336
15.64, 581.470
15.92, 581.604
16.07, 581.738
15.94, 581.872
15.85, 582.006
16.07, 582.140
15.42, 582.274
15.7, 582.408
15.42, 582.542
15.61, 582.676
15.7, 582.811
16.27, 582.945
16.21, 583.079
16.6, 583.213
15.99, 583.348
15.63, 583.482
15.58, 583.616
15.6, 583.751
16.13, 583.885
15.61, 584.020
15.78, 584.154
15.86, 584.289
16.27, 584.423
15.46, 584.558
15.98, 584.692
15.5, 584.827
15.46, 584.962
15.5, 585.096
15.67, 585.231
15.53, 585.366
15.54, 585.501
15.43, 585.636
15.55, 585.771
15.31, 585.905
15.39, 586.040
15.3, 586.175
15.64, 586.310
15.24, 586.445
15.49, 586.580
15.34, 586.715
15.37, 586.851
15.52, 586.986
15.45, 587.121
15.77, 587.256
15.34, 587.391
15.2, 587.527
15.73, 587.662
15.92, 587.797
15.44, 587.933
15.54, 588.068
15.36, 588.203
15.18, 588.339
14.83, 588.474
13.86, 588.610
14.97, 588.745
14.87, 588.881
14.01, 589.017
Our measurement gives 0.01 nm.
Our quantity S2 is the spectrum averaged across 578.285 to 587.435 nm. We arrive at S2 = 15.7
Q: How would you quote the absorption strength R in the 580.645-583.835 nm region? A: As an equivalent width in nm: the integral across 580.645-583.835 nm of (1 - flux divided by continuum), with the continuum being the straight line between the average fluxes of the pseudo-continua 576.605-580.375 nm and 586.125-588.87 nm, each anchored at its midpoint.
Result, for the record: -0.04 nm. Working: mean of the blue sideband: 15.8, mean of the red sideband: 15.3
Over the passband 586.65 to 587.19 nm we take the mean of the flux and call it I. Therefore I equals 15.4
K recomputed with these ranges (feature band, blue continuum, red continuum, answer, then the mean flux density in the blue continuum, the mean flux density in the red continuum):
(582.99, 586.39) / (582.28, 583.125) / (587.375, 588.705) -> -0.03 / 15.8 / 15.2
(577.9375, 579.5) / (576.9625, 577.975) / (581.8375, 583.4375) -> 0.01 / 15.8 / 15.9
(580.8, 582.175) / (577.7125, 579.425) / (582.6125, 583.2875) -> 0.01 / 15.8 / 16.1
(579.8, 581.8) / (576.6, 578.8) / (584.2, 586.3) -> 0.00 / 15.8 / 15.6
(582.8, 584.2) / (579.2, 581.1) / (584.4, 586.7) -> -0.03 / 15.7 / 15.5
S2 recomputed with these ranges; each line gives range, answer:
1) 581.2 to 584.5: 15.8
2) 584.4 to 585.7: 15.6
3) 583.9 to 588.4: 15.5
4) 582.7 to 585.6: 15.8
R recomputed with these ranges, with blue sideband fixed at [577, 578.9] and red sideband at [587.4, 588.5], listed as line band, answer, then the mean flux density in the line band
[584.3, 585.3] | -0.01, 15.7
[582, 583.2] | -0.02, 15.8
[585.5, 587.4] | 0.00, 15.4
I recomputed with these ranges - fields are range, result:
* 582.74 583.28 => 16.2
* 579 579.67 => 15.7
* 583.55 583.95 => 15.8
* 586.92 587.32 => 15.6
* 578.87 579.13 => 15.7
